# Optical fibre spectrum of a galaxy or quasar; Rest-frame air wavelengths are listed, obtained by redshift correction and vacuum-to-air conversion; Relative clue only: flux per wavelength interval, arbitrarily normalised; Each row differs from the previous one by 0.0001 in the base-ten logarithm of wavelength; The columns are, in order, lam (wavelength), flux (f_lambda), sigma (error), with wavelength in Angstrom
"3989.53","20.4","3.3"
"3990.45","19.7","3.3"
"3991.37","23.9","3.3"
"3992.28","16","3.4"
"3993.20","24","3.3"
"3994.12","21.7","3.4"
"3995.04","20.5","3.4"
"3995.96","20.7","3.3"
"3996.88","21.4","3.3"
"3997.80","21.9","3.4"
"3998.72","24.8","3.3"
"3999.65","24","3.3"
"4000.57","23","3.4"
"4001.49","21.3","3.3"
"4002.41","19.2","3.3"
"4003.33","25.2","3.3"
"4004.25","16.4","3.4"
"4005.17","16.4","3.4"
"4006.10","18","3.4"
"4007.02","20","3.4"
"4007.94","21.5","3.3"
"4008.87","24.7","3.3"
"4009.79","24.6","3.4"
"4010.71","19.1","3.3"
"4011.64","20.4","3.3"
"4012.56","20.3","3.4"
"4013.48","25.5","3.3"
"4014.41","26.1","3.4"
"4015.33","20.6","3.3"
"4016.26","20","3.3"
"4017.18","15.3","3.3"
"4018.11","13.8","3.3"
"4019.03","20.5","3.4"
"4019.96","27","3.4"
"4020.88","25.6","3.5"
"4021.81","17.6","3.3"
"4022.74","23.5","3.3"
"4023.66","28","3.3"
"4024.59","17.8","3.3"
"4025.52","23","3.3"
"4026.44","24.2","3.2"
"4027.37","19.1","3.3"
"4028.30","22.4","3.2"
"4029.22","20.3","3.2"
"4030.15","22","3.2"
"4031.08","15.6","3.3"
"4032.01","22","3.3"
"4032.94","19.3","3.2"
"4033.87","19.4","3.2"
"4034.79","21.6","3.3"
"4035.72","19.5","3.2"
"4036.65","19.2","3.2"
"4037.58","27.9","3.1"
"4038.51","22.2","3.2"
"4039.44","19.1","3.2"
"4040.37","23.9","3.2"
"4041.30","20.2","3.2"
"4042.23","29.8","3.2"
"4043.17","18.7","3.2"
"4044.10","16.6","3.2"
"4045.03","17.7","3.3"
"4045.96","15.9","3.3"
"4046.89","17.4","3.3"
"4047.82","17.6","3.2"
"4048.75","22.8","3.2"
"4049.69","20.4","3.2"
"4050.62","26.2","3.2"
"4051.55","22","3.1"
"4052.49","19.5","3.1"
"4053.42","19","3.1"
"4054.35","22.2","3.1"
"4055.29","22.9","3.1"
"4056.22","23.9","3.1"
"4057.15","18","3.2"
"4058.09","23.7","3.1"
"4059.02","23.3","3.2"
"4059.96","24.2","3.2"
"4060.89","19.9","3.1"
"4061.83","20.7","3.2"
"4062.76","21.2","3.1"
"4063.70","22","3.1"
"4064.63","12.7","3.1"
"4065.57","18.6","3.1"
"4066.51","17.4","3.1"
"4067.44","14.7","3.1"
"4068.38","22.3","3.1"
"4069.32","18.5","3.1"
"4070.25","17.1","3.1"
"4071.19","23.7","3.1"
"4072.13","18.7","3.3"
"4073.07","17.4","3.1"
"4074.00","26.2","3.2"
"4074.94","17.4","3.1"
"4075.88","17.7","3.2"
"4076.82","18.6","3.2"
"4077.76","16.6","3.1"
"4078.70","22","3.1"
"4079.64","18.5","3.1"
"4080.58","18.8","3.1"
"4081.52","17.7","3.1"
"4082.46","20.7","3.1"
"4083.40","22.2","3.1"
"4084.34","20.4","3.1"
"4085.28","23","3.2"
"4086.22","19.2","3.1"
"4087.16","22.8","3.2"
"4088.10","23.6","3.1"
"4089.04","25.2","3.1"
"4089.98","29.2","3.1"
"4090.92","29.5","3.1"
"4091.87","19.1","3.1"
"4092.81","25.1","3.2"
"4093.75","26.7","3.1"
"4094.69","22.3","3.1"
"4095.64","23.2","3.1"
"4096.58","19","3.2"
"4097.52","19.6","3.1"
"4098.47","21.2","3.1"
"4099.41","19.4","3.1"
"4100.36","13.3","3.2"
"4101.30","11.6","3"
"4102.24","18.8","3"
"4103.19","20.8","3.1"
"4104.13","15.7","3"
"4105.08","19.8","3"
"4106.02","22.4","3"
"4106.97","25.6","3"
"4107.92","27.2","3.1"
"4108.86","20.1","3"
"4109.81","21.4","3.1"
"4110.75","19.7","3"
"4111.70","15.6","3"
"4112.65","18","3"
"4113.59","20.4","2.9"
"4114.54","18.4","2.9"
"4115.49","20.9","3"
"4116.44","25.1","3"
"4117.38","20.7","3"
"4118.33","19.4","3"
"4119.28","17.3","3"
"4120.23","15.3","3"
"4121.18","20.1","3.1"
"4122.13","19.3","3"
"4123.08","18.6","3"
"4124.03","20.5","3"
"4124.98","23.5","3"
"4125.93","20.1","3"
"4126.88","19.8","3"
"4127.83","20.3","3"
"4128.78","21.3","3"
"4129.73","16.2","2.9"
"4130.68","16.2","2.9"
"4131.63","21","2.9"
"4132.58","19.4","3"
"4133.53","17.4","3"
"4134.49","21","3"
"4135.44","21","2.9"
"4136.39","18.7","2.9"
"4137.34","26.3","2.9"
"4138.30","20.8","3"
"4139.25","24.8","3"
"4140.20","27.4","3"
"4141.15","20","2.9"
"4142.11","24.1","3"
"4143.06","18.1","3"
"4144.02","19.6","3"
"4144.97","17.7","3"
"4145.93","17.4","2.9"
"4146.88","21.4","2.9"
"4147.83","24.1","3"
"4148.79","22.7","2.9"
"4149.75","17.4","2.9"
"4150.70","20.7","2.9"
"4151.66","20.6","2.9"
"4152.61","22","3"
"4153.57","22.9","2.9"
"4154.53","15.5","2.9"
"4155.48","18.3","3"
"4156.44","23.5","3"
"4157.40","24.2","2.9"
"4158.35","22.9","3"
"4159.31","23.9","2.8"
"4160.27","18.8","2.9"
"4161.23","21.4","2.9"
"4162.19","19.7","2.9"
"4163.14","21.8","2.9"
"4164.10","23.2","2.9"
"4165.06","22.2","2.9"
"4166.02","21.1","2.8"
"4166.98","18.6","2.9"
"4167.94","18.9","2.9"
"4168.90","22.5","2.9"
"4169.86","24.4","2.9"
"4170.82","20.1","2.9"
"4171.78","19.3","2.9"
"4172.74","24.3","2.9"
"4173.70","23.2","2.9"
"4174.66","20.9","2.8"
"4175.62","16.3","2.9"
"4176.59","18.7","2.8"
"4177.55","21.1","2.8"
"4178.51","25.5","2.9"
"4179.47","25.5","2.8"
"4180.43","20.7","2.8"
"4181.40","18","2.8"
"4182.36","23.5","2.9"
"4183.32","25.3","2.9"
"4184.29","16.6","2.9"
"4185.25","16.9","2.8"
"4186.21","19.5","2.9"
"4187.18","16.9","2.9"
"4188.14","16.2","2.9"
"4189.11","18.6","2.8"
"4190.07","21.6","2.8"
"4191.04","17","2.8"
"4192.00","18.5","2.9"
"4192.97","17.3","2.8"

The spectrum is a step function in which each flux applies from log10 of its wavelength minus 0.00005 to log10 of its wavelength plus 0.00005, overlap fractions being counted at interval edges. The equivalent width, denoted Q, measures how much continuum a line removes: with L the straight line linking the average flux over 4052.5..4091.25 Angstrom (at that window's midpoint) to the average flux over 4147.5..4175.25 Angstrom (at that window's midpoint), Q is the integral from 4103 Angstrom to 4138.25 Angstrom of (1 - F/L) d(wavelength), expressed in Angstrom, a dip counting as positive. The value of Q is 1.5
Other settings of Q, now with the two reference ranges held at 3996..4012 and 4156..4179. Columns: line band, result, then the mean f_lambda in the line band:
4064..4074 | 1.3 Angstrom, 18.6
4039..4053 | 0.5 Angstrom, 20.5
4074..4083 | 1.0 Angstrom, 19.1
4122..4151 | 1.2 Angstrom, 20.6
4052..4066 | 0.4 Angstrom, 20.8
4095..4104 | 1.2 Angstrom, 18.5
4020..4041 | -0.3 Angstrom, 21.6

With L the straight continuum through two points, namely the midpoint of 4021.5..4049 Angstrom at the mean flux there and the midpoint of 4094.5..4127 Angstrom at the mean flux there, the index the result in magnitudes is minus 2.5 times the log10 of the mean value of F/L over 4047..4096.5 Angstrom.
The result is -0.04 mag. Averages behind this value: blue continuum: 20.8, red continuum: 19.8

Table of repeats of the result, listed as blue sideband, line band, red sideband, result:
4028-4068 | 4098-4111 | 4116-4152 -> 0.04 mag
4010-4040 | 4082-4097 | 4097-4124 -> -0.17 mag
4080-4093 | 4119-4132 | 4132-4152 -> 0.12 mag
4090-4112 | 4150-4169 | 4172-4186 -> 0.00 mag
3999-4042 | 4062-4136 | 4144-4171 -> 0.05 mag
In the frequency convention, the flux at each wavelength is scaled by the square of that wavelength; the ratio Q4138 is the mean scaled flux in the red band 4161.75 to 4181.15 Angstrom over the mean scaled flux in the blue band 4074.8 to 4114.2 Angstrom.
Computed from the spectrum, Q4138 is 1.1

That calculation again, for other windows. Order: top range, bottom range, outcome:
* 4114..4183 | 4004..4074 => 1.06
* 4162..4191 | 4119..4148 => 1.04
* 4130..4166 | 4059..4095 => 1.04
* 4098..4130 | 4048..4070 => 0.98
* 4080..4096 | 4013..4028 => 1.09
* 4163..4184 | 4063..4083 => 1.19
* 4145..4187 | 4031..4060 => 1.06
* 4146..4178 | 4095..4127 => 1.09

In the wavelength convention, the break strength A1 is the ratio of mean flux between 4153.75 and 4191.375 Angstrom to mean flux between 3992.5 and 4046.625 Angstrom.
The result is 1.0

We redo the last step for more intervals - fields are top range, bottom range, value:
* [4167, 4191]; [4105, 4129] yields 1.00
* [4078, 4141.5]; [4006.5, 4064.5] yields 0.98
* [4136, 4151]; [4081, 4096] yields 0.92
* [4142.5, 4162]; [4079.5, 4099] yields 0.93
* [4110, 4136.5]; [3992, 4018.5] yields 0.93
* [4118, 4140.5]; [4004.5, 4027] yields 0.95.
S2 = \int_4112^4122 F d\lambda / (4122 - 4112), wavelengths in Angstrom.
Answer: 19.5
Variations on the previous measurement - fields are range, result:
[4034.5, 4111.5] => 20.7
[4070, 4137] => 20.4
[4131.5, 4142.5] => 21.8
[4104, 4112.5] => 20.9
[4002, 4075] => 20.8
